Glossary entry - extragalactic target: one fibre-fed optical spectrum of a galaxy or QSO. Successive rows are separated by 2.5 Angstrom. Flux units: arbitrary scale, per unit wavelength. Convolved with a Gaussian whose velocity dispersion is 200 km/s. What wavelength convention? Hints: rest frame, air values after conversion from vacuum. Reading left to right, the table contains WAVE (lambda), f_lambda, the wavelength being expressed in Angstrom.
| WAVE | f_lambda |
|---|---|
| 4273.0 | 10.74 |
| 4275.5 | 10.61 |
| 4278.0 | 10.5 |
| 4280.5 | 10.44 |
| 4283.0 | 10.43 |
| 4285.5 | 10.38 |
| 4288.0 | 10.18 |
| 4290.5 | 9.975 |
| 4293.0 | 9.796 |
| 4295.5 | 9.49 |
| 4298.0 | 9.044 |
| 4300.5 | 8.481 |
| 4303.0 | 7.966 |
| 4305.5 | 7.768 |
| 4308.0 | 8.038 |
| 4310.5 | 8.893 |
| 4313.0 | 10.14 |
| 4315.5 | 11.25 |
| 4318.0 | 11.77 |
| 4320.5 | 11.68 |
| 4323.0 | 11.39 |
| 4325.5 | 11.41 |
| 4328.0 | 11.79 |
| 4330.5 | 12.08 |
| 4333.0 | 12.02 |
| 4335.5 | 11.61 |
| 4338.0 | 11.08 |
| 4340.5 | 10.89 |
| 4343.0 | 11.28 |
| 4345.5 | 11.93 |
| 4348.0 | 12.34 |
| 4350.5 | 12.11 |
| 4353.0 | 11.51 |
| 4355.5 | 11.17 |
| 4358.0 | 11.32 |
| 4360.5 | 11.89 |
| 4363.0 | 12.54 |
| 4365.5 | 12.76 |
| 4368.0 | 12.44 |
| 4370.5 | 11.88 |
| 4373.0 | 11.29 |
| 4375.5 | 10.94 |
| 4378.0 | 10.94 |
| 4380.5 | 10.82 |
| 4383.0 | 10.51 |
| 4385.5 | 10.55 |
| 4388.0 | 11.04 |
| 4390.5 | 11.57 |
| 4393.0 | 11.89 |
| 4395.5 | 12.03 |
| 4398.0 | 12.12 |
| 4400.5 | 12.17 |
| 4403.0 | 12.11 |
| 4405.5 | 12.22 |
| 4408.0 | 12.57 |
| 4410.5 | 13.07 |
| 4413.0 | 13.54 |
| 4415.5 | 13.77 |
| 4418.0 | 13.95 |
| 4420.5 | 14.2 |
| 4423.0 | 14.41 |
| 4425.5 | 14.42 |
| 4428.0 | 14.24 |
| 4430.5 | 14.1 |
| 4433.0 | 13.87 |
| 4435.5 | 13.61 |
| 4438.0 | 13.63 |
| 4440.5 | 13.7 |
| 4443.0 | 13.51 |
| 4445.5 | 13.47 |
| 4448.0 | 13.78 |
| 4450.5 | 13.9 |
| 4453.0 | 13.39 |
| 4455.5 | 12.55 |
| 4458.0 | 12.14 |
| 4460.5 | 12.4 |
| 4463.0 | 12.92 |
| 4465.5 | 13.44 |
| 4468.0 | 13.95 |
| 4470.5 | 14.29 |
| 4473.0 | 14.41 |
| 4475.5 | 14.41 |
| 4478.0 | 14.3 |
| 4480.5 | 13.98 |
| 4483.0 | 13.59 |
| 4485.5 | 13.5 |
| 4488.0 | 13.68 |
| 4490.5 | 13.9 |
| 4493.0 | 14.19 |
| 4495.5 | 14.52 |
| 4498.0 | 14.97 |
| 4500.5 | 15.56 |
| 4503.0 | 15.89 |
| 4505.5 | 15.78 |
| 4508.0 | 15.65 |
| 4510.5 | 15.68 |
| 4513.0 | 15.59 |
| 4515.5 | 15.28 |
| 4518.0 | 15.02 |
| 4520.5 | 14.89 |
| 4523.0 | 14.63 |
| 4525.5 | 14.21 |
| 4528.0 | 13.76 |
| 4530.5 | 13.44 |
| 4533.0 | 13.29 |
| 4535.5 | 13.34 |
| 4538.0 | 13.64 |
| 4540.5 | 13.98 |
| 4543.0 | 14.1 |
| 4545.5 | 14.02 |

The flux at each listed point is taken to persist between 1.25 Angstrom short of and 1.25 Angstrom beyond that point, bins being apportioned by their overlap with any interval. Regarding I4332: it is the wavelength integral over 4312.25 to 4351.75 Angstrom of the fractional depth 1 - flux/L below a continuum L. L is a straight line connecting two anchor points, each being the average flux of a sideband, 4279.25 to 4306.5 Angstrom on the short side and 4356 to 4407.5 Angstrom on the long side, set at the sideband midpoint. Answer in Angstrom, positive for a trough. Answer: -4.3 Angstrom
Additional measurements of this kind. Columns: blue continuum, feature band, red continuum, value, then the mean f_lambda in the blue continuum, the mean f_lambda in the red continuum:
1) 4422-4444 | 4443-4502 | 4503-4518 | 3.9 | 13.9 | 15.6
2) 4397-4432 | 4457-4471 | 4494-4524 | 1.2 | 13.4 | 15.3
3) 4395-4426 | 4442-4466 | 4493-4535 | 1.2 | 13.1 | 14.8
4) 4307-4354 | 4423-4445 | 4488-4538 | -1.2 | 11.2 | 14.7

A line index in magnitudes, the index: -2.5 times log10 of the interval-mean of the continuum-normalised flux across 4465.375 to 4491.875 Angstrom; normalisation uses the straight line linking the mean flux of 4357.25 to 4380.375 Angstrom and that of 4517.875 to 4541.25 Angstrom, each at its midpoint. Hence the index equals -0.06 mag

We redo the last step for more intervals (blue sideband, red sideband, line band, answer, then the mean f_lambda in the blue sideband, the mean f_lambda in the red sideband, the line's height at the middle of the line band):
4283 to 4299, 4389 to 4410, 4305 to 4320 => 0.05 mag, 9.87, 12.1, 10.3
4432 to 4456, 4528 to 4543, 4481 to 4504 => -0.06 mag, 13.6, 13.6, 13.6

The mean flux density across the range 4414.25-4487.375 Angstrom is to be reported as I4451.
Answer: 13.7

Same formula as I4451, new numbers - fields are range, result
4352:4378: 11.7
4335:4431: 12.2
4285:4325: 9.78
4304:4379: 11.3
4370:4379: 11.2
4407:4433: 13.8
